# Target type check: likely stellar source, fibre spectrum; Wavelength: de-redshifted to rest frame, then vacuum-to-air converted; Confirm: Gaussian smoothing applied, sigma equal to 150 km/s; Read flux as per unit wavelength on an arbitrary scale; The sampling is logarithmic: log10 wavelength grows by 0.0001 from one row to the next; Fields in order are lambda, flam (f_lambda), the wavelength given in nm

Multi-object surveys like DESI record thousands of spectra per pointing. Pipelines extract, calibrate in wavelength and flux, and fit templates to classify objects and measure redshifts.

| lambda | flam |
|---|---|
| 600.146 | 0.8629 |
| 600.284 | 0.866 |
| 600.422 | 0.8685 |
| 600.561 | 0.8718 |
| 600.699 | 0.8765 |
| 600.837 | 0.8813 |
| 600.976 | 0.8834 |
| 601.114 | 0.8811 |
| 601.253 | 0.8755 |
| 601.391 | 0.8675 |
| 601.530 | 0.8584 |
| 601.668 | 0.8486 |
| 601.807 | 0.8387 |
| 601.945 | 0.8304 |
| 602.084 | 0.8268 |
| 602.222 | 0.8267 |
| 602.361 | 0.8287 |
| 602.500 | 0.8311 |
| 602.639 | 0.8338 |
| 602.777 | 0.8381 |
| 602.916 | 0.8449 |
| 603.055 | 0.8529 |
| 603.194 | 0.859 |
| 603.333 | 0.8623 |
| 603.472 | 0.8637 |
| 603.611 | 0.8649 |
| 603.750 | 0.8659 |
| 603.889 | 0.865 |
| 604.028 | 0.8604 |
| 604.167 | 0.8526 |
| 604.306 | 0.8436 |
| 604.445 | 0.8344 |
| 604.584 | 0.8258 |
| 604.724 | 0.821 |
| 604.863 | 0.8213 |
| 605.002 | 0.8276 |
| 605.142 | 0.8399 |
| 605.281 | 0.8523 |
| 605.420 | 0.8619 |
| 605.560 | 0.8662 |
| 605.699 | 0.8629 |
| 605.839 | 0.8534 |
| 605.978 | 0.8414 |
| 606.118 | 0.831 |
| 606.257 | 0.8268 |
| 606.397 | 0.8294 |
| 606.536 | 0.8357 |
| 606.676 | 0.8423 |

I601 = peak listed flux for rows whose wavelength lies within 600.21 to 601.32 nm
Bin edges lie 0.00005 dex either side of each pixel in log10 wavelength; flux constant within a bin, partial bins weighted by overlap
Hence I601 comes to 0.8834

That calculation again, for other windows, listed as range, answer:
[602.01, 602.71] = 0.8338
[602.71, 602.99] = 0.8449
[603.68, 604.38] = 0.8659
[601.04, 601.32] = 0.8811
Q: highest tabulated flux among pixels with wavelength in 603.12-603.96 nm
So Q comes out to 0.8659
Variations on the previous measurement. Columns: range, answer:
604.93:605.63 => 0.8662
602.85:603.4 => 0.8623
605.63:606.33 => 0.8629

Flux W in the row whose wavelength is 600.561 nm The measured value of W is 0.8718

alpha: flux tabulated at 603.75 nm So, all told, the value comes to 0.8659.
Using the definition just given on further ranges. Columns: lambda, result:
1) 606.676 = 0.8423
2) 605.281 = 0.8523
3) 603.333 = 0.8623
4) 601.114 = 0.8811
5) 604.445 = 0.8344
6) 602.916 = 0.8449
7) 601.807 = 0.8387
